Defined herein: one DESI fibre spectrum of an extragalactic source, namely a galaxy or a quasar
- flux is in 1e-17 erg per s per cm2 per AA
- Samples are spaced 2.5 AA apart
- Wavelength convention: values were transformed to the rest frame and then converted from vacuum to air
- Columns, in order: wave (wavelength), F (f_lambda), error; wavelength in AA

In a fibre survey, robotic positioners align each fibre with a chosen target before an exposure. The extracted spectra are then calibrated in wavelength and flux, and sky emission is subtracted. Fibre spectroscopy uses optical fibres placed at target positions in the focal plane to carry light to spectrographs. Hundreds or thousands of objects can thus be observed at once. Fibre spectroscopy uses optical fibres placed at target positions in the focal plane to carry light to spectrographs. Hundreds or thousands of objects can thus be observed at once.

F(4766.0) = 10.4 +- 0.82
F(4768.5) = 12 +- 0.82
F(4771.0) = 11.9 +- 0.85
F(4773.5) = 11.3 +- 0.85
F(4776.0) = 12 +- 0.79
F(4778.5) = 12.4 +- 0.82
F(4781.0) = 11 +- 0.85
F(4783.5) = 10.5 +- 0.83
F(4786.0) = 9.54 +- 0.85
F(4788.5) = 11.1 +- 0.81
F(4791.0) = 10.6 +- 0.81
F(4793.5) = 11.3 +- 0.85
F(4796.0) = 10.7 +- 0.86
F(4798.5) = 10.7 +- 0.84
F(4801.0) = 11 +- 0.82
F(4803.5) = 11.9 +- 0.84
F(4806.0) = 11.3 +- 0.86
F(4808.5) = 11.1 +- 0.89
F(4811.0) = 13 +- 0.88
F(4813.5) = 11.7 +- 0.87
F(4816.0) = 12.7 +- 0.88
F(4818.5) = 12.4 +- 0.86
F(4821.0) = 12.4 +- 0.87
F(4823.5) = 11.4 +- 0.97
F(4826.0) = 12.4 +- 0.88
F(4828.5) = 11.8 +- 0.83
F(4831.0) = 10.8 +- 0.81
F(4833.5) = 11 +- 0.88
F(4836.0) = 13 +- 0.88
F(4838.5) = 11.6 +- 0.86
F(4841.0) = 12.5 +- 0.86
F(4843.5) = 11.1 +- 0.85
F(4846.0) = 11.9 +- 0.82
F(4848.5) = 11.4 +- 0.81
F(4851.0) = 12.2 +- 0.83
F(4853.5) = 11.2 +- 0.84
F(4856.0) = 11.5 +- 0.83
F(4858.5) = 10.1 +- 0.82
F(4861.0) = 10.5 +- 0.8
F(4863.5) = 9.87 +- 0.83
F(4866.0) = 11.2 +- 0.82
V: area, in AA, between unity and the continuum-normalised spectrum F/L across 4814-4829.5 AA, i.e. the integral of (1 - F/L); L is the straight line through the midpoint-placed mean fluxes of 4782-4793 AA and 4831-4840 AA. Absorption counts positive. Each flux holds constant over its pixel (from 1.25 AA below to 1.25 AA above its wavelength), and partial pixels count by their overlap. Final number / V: -1.1 AA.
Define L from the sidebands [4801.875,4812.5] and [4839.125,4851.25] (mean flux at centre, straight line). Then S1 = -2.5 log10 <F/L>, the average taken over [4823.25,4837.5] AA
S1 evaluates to 0.00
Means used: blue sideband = 11.8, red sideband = 11.8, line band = 11.8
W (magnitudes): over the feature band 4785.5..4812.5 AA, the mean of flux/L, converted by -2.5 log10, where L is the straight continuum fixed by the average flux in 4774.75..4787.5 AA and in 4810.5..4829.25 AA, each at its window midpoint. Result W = 0.043 mag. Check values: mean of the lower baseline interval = 11.1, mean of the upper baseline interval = 12.2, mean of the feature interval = 11.2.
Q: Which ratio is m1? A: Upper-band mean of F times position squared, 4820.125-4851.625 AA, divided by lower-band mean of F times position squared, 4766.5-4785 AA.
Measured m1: 1.05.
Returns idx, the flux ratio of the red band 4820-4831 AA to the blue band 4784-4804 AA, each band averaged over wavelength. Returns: 1.10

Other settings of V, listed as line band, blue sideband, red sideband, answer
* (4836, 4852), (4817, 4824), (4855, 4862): -0.9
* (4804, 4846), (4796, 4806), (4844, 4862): -2.6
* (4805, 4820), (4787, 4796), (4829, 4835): -1.4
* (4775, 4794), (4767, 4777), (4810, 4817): 1.5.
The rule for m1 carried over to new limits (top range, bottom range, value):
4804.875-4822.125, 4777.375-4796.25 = 1.12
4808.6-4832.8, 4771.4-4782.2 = 1.04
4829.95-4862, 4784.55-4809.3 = 1.07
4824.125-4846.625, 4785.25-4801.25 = 1.12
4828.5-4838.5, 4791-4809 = 1.06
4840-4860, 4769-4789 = 1.05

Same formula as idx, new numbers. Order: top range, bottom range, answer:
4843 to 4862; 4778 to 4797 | 1.04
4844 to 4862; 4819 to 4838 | 0.95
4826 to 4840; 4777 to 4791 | 1.08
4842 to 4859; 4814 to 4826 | 0.93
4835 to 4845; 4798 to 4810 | 1.07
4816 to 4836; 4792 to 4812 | 1.05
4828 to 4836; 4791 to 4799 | 1.05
